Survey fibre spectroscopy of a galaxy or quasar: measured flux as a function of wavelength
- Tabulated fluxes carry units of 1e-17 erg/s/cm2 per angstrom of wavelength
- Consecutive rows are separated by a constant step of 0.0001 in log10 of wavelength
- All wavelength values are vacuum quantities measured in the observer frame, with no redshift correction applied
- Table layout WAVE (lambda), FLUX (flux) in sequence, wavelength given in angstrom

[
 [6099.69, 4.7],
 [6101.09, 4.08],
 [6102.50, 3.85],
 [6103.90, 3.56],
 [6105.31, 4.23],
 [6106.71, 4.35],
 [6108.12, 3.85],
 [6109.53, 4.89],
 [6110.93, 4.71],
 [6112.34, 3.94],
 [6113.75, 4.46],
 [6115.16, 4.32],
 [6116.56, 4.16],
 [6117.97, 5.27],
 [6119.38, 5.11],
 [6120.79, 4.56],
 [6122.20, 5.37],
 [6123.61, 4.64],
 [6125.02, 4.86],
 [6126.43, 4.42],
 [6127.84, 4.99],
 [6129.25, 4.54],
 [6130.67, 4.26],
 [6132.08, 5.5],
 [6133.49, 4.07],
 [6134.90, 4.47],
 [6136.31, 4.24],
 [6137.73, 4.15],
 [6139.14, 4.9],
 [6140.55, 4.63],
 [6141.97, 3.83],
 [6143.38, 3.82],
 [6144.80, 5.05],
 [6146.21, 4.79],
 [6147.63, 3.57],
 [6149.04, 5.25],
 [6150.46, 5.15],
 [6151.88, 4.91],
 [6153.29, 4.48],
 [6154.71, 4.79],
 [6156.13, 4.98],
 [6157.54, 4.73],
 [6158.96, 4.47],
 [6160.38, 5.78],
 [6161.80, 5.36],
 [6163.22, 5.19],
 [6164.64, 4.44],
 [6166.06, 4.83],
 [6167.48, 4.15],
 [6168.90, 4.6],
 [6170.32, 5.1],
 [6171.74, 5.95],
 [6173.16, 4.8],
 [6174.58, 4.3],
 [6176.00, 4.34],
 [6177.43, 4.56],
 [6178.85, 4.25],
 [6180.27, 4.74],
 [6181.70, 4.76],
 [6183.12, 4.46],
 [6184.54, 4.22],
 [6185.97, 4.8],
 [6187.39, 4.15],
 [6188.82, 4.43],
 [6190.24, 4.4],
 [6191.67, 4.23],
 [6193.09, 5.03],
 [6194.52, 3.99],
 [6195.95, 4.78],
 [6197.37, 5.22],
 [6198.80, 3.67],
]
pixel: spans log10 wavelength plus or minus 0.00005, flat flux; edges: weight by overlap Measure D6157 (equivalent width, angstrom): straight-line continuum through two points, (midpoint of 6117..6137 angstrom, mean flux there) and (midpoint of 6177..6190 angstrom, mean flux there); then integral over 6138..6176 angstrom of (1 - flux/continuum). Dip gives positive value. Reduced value -1.3 angstrom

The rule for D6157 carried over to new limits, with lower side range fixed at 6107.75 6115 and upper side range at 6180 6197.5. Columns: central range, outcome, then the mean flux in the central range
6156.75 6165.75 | -1.0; 4.99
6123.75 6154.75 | -0.9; 4.57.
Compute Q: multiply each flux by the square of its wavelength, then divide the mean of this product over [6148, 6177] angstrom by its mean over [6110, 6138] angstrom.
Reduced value 1.07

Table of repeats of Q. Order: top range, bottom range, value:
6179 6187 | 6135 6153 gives 1.02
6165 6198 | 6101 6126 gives 1.06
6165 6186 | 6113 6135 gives 1.01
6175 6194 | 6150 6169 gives 0.93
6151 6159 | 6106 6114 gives 1.11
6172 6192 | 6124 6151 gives 1.00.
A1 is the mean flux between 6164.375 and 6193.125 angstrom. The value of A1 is 4.59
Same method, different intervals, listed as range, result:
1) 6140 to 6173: 4.78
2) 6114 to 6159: 4.63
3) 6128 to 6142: 4.51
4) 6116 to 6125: 4.86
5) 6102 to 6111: 4.18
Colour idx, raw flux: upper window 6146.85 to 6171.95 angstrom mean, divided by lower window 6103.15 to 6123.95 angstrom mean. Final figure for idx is 1.08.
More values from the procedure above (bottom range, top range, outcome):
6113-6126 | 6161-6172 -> 1.04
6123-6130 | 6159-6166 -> 1.09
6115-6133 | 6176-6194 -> 0.94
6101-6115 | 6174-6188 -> 1.06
